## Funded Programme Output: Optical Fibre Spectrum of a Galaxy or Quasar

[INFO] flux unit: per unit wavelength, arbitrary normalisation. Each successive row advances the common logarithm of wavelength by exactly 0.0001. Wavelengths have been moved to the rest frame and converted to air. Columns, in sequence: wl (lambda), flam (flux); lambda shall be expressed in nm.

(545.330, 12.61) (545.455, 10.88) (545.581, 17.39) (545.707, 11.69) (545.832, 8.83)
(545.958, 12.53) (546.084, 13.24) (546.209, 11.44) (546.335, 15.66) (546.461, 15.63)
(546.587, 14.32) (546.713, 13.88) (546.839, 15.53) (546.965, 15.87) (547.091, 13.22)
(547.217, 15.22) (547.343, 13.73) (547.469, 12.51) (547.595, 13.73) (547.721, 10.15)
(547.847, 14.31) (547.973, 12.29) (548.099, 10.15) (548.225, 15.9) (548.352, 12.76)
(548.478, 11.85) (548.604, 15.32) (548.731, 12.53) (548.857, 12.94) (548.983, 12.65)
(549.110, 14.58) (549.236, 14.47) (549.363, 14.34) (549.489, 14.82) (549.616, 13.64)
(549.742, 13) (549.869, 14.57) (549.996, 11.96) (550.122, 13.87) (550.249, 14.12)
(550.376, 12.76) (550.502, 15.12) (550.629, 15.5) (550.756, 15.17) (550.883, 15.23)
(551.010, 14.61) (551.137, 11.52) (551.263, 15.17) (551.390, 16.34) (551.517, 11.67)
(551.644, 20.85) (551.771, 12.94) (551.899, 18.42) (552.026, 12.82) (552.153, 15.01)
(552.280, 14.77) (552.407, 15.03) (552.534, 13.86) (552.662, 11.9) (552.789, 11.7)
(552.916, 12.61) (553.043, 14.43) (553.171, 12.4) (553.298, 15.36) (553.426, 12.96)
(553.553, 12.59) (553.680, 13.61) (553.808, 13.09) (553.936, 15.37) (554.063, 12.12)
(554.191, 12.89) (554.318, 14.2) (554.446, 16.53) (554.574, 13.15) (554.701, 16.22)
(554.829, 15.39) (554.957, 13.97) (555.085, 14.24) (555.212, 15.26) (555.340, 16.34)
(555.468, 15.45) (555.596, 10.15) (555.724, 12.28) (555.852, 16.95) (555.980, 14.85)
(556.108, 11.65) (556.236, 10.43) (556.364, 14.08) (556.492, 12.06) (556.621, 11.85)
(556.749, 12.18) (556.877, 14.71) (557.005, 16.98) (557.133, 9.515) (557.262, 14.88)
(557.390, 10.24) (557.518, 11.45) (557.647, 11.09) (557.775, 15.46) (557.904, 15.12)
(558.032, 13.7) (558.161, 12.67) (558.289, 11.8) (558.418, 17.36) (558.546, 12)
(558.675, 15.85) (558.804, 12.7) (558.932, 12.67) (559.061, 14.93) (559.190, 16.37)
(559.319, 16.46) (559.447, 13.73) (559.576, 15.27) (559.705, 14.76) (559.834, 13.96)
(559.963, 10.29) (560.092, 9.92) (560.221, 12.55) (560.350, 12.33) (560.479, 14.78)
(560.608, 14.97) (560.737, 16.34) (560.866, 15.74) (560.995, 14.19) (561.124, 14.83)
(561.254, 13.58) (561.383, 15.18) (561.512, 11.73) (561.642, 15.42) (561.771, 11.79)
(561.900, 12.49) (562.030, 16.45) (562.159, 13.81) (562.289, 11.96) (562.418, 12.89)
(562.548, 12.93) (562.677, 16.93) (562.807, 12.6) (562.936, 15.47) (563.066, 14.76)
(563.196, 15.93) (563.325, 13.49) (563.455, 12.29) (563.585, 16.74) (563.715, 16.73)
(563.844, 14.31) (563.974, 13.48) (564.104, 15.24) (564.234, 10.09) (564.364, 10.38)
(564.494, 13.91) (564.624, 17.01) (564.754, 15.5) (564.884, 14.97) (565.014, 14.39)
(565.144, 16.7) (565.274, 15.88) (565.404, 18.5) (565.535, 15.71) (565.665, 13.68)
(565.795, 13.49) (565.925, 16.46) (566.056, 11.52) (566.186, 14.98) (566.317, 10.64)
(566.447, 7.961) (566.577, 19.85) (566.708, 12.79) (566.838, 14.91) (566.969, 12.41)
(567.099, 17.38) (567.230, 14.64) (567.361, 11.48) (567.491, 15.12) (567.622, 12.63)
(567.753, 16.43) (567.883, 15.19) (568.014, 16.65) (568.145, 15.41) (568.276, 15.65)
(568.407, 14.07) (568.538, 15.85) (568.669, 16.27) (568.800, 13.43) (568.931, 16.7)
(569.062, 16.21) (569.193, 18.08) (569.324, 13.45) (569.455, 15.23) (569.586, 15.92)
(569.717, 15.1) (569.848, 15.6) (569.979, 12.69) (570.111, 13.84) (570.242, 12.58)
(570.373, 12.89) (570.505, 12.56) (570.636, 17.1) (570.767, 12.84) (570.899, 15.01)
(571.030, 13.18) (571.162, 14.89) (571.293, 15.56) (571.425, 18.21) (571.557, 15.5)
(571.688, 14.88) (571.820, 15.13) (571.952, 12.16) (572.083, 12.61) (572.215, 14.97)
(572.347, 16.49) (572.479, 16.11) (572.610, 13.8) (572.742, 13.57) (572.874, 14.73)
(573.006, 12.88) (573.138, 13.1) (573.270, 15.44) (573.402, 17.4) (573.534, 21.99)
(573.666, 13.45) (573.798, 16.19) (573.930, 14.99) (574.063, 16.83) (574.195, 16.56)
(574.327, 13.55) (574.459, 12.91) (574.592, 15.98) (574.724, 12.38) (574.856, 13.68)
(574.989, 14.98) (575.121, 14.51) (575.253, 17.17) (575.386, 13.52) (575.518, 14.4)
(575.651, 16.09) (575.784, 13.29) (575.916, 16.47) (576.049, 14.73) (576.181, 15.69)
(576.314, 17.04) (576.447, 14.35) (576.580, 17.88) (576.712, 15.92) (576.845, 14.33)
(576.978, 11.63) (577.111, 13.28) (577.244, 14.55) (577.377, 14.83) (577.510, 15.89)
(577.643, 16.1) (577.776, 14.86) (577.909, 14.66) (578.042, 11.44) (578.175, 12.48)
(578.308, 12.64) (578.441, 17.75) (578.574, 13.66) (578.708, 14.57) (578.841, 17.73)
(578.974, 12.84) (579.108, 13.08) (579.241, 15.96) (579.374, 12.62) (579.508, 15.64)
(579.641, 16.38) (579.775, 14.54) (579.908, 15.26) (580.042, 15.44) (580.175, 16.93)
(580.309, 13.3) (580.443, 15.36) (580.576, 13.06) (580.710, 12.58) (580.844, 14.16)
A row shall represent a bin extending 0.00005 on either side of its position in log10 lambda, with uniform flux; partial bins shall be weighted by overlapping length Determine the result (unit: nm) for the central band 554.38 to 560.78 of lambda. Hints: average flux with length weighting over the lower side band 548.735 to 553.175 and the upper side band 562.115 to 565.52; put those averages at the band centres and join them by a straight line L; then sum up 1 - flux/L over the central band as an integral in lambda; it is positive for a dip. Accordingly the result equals 0.261 nm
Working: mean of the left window 14.1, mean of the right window 14.5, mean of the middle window 13.7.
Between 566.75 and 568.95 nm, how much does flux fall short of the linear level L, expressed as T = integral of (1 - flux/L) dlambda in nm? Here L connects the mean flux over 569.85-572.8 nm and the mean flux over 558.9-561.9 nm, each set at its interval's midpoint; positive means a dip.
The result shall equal -0.095 nm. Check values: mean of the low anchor 14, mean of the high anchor 14.4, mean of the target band 14.9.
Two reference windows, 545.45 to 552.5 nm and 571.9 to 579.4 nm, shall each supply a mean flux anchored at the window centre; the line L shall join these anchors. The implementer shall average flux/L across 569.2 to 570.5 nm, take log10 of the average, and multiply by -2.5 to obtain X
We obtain 0.027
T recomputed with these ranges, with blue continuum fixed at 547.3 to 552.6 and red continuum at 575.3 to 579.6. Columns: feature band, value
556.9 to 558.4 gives 0.11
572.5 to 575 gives -0.07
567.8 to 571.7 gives -0.14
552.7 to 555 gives 0.05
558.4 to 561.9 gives 0.06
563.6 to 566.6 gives 0.00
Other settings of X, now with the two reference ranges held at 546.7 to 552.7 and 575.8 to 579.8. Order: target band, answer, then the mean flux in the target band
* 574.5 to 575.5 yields 0.01 mag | 14.6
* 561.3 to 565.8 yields 0.00 mag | 14.4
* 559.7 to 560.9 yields 0.07 mag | 13.5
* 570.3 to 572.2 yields 0.01 mag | 14.5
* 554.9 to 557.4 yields 0.06 mag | 13.5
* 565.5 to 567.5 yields 0.04 mag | 13.9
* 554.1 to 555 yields -0.03 mag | 14.6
